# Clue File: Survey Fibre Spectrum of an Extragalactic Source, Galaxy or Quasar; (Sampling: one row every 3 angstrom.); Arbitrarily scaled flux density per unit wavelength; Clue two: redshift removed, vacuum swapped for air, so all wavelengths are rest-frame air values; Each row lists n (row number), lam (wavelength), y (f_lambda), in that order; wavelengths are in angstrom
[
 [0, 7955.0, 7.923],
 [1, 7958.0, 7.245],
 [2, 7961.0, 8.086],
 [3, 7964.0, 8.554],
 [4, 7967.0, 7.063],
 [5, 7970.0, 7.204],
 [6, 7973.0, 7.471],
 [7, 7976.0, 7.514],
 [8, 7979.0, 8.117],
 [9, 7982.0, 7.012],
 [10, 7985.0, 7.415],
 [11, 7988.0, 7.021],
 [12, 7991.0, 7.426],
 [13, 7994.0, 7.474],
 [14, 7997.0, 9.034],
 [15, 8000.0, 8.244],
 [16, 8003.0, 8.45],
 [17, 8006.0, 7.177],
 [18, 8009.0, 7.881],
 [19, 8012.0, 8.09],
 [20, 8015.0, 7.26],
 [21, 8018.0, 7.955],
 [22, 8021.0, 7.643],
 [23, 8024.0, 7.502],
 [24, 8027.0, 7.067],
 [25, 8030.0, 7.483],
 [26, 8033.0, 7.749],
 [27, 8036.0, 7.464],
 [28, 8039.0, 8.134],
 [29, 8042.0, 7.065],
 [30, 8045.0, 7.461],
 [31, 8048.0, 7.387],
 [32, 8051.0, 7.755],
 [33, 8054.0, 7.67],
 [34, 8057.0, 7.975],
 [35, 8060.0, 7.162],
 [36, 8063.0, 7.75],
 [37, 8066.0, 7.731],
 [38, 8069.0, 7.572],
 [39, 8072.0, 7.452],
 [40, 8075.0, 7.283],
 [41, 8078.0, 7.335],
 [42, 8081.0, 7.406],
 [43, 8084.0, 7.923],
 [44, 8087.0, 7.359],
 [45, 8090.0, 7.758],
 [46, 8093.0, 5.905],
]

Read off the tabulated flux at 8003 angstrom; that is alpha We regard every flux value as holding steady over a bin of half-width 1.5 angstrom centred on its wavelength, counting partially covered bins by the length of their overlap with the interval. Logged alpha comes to 8.45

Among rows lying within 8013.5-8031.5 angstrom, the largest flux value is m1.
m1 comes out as 7.955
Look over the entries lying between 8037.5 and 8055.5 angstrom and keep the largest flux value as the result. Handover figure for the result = 8.134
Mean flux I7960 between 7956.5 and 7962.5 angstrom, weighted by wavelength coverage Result 7.67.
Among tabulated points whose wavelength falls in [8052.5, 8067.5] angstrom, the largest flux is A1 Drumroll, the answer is 7.975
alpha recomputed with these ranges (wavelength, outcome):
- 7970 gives 7.204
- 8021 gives 7.643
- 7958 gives 7.245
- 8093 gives 5.905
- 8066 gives 7.731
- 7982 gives 7.012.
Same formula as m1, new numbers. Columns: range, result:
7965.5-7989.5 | 8.117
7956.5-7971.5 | 8.554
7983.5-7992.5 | 7.426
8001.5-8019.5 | 8.45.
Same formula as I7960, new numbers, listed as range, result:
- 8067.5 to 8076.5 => 7.44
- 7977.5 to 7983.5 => 7.56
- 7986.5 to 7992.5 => 7.22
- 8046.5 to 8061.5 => 7.59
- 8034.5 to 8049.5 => 7.5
